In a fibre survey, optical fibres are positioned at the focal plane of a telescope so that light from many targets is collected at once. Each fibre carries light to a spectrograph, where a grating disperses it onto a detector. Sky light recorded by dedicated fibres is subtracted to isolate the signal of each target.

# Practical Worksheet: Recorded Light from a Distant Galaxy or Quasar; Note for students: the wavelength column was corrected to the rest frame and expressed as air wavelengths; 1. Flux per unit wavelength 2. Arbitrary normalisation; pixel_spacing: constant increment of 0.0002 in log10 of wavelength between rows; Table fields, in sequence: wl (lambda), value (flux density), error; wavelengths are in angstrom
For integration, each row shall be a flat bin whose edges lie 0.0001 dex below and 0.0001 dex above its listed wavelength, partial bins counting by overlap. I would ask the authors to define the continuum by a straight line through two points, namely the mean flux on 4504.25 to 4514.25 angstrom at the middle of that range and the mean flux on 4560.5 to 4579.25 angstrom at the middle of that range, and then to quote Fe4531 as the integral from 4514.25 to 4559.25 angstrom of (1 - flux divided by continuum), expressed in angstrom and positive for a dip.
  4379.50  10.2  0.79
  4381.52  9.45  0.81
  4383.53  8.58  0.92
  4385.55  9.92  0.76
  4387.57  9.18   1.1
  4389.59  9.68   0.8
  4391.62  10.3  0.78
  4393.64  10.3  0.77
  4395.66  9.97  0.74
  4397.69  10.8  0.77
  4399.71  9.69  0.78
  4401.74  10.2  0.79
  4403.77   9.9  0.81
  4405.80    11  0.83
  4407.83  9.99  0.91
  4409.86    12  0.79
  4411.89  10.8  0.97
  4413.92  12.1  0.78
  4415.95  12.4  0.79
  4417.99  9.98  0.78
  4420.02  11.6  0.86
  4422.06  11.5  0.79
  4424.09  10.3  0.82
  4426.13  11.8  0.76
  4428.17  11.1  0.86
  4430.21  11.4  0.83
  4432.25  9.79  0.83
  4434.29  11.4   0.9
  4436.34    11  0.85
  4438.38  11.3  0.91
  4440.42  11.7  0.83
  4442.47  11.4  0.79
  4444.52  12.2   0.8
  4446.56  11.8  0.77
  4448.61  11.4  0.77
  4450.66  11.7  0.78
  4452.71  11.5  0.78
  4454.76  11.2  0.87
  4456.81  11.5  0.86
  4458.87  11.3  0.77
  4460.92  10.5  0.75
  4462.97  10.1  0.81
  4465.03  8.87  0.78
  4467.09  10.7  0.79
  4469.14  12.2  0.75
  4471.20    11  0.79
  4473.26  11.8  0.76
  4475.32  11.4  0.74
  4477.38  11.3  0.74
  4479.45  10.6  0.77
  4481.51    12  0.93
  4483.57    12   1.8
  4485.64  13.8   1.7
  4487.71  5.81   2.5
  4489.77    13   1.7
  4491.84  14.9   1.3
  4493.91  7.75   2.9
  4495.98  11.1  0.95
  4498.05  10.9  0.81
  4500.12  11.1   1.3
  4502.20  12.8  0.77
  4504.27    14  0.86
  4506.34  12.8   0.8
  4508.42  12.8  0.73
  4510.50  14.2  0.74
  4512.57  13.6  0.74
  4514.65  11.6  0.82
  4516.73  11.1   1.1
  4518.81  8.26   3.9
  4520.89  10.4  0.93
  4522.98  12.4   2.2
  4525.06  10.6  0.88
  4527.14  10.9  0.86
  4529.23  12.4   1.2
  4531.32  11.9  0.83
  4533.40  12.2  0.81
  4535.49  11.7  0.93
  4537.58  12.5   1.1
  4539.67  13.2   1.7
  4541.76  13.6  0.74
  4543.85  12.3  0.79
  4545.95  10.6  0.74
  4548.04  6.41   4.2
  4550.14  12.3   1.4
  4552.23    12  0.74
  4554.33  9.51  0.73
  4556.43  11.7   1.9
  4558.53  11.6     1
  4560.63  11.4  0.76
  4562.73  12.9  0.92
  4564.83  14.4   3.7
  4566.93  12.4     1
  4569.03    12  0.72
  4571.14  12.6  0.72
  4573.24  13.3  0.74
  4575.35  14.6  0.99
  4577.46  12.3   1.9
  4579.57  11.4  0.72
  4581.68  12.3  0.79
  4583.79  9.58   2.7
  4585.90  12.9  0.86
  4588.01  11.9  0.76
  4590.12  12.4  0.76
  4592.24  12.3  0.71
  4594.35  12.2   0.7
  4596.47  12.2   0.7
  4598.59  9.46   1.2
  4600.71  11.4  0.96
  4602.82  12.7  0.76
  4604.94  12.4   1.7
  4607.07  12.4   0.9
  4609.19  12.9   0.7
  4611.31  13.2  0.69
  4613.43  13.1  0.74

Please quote 6.2 angstrom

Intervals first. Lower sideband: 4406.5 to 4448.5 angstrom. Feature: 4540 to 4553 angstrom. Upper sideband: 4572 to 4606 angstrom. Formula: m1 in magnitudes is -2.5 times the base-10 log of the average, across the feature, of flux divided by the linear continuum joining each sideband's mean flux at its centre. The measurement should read 0.054 mag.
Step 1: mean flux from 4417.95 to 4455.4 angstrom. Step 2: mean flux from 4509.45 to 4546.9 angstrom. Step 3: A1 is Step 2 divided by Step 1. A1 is 1.05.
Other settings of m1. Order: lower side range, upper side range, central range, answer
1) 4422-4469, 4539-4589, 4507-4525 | -0.01 mag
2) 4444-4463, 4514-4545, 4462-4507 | 0.01 mag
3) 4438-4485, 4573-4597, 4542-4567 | 0.05 mag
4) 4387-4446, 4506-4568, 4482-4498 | 0.02 mag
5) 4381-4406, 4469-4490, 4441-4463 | -0.06 mag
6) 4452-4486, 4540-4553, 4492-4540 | -0.05 mag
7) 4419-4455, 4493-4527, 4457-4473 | 0.07 mag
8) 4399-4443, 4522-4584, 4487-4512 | -0.03 mag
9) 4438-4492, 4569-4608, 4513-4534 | 0.04 mag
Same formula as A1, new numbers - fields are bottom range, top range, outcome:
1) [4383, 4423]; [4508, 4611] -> 1.13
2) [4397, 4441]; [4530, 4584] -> 1.09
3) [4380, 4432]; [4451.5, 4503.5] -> 1.06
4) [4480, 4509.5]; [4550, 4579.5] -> 1.05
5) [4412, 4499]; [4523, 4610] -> 1.07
